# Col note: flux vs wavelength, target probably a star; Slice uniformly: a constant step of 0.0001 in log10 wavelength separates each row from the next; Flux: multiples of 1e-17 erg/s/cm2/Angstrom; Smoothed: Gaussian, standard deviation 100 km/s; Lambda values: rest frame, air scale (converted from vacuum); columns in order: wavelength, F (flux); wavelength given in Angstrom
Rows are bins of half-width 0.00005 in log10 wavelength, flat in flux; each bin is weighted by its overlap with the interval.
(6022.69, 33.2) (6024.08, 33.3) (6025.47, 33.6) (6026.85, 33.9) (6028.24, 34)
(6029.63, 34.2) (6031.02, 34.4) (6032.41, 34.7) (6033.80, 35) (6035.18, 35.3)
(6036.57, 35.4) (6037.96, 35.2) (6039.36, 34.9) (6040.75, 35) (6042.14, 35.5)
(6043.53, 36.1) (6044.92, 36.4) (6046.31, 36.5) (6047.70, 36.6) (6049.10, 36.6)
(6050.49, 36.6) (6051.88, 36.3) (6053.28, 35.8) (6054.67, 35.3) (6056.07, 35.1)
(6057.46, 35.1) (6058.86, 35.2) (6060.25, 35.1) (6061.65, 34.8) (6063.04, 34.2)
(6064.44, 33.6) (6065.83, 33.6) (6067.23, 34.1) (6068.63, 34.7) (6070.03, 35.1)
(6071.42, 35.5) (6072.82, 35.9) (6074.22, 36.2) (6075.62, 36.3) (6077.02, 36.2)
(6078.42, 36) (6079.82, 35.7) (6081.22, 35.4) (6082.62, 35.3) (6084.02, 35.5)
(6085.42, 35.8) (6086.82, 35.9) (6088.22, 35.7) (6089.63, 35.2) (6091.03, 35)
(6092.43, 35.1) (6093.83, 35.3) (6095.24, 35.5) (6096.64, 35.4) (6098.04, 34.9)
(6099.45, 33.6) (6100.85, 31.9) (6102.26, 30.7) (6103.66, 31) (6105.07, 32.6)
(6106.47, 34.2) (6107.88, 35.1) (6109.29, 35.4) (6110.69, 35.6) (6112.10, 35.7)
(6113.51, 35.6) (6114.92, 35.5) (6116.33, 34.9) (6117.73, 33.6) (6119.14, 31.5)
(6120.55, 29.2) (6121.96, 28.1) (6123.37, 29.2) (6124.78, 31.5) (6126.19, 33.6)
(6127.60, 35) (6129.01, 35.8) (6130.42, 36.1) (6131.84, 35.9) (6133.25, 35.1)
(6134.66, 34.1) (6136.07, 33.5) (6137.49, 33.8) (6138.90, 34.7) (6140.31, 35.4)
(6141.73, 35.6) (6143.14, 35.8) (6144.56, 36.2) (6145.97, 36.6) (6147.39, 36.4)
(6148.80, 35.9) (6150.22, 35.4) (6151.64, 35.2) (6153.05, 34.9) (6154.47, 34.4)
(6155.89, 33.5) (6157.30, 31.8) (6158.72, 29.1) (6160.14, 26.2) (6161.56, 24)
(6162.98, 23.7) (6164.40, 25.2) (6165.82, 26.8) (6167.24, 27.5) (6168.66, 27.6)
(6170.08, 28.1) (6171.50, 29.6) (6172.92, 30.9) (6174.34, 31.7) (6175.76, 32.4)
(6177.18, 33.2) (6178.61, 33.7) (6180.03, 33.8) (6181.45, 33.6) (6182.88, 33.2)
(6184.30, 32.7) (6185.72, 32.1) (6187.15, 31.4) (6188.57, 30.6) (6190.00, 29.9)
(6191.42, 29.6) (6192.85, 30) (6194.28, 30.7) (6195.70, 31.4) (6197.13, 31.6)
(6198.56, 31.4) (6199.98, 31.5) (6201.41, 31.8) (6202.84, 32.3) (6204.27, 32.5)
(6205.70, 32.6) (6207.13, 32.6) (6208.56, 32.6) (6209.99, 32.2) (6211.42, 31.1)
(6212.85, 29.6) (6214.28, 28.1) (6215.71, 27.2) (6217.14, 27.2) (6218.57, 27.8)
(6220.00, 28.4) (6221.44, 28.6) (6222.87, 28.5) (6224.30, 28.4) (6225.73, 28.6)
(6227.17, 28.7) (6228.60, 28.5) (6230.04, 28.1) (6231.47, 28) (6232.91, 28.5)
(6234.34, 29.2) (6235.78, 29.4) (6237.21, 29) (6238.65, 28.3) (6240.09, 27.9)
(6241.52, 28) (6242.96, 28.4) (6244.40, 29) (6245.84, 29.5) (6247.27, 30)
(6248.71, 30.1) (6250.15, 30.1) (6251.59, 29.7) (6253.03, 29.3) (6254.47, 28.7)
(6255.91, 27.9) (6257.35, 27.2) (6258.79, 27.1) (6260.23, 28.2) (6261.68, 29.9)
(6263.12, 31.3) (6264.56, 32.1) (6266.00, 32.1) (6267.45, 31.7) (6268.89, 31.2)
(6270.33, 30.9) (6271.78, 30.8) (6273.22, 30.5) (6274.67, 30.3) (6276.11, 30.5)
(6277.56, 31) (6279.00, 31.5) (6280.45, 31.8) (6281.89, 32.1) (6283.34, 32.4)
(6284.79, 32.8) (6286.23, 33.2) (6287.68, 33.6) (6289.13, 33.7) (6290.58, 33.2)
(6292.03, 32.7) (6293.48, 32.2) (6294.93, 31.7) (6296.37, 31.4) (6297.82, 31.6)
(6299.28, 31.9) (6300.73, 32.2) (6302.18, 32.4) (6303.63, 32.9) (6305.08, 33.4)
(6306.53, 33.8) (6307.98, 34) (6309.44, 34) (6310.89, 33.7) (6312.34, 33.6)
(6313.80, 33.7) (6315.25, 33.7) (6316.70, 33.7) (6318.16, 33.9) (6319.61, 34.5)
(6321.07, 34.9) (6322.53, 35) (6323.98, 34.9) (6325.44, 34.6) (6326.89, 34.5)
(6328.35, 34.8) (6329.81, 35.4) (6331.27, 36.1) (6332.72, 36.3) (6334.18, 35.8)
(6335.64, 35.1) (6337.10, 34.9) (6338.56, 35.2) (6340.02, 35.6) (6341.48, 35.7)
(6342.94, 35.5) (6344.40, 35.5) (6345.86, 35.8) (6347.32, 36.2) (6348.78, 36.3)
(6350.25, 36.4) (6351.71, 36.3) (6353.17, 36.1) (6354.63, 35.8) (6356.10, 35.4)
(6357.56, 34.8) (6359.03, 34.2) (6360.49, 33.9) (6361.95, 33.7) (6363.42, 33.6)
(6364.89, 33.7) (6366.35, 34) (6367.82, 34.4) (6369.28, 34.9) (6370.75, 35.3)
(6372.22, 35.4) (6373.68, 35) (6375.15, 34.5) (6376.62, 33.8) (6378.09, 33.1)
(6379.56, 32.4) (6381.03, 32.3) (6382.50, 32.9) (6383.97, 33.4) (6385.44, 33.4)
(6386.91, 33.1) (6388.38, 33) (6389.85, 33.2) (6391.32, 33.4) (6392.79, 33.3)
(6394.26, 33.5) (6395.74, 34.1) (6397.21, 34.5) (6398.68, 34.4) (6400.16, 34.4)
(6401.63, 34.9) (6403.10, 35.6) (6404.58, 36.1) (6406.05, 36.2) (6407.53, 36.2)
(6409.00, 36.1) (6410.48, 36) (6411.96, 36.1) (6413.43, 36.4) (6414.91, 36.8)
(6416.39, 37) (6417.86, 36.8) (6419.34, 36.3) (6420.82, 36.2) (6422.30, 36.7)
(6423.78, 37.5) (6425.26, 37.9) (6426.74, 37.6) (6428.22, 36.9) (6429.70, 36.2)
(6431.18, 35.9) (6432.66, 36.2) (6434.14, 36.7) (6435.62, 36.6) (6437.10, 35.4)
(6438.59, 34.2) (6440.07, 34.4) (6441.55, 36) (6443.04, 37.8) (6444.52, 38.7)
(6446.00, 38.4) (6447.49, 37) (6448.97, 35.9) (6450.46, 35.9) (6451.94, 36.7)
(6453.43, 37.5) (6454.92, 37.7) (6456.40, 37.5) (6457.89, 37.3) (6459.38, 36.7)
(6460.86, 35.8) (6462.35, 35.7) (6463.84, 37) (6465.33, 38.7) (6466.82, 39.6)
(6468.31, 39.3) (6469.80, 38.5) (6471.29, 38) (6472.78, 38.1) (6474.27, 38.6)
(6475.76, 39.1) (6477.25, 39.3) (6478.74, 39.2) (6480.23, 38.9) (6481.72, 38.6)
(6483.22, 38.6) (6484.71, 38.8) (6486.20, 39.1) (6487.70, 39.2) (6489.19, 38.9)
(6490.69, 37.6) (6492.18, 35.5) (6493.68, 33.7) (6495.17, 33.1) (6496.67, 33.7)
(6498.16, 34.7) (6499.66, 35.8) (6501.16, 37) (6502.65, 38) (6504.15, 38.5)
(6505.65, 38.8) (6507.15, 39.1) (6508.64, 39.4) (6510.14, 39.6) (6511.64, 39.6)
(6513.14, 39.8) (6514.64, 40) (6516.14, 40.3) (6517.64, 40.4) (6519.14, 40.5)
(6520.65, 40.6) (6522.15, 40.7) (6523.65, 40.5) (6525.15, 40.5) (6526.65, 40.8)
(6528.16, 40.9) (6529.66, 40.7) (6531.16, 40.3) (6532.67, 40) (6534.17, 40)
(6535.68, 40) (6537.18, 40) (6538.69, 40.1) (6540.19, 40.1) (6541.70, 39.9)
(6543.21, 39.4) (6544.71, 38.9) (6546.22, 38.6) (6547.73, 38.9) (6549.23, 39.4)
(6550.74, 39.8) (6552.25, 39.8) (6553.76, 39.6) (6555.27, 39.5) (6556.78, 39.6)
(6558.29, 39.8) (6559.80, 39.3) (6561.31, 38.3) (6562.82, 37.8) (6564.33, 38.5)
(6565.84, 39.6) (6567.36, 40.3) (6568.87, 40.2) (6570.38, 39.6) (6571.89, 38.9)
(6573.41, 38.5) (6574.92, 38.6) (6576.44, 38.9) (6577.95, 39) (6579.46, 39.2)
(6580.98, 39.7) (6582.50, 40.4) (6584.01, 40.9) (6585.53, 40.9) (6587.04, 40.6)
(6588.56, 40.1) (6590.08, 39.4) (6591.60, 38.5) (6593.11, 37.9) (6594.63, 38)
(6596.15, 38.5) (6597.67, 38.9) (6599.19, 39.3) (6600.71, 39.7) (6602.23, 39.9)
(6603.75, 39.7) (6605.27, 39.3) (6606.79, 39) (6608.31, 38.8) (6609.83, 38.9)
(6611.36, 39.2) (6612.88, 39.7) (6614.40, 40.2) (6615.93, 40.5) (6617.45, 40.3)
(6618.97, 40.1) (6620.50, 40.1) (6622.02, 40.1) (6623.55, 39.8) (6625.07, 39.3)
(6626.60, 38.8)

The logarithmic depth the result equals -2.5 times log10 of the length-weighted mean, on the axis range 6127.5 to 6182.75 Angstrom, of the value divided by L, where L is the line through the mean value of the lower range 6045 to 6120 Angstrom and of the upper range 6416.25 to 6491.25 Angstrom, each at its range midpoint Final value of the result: 0.09 mag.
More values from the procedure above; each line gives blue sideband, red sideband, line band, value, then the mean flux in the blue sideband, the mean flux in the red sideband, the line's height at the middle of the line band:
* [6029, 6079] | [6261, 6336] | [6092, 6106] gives 0.042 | 35.3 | 33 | 34.9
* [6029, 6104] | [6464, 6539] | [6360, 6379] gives 0.104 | 35.1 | 38.8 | 37.7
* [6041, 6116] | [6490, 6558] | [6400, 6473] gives 0.043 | 35.1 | 39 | 38.2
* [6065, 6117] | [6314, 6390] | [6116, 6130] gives 0.084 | 34.9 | 34.7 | 34.9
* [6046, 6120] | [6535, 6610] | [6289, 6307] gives 0.138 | 34.9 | 39.4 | 36.9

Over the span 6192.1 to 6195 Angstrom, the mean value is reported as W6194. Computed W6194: 30.3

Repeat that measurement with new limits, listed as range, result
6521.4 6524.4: 40.7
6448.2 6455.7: 36.8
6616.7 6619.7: 40.3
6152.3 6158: 33.7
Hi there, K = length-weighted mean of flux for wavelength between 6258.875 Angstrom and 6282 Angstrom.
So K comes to 30.9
